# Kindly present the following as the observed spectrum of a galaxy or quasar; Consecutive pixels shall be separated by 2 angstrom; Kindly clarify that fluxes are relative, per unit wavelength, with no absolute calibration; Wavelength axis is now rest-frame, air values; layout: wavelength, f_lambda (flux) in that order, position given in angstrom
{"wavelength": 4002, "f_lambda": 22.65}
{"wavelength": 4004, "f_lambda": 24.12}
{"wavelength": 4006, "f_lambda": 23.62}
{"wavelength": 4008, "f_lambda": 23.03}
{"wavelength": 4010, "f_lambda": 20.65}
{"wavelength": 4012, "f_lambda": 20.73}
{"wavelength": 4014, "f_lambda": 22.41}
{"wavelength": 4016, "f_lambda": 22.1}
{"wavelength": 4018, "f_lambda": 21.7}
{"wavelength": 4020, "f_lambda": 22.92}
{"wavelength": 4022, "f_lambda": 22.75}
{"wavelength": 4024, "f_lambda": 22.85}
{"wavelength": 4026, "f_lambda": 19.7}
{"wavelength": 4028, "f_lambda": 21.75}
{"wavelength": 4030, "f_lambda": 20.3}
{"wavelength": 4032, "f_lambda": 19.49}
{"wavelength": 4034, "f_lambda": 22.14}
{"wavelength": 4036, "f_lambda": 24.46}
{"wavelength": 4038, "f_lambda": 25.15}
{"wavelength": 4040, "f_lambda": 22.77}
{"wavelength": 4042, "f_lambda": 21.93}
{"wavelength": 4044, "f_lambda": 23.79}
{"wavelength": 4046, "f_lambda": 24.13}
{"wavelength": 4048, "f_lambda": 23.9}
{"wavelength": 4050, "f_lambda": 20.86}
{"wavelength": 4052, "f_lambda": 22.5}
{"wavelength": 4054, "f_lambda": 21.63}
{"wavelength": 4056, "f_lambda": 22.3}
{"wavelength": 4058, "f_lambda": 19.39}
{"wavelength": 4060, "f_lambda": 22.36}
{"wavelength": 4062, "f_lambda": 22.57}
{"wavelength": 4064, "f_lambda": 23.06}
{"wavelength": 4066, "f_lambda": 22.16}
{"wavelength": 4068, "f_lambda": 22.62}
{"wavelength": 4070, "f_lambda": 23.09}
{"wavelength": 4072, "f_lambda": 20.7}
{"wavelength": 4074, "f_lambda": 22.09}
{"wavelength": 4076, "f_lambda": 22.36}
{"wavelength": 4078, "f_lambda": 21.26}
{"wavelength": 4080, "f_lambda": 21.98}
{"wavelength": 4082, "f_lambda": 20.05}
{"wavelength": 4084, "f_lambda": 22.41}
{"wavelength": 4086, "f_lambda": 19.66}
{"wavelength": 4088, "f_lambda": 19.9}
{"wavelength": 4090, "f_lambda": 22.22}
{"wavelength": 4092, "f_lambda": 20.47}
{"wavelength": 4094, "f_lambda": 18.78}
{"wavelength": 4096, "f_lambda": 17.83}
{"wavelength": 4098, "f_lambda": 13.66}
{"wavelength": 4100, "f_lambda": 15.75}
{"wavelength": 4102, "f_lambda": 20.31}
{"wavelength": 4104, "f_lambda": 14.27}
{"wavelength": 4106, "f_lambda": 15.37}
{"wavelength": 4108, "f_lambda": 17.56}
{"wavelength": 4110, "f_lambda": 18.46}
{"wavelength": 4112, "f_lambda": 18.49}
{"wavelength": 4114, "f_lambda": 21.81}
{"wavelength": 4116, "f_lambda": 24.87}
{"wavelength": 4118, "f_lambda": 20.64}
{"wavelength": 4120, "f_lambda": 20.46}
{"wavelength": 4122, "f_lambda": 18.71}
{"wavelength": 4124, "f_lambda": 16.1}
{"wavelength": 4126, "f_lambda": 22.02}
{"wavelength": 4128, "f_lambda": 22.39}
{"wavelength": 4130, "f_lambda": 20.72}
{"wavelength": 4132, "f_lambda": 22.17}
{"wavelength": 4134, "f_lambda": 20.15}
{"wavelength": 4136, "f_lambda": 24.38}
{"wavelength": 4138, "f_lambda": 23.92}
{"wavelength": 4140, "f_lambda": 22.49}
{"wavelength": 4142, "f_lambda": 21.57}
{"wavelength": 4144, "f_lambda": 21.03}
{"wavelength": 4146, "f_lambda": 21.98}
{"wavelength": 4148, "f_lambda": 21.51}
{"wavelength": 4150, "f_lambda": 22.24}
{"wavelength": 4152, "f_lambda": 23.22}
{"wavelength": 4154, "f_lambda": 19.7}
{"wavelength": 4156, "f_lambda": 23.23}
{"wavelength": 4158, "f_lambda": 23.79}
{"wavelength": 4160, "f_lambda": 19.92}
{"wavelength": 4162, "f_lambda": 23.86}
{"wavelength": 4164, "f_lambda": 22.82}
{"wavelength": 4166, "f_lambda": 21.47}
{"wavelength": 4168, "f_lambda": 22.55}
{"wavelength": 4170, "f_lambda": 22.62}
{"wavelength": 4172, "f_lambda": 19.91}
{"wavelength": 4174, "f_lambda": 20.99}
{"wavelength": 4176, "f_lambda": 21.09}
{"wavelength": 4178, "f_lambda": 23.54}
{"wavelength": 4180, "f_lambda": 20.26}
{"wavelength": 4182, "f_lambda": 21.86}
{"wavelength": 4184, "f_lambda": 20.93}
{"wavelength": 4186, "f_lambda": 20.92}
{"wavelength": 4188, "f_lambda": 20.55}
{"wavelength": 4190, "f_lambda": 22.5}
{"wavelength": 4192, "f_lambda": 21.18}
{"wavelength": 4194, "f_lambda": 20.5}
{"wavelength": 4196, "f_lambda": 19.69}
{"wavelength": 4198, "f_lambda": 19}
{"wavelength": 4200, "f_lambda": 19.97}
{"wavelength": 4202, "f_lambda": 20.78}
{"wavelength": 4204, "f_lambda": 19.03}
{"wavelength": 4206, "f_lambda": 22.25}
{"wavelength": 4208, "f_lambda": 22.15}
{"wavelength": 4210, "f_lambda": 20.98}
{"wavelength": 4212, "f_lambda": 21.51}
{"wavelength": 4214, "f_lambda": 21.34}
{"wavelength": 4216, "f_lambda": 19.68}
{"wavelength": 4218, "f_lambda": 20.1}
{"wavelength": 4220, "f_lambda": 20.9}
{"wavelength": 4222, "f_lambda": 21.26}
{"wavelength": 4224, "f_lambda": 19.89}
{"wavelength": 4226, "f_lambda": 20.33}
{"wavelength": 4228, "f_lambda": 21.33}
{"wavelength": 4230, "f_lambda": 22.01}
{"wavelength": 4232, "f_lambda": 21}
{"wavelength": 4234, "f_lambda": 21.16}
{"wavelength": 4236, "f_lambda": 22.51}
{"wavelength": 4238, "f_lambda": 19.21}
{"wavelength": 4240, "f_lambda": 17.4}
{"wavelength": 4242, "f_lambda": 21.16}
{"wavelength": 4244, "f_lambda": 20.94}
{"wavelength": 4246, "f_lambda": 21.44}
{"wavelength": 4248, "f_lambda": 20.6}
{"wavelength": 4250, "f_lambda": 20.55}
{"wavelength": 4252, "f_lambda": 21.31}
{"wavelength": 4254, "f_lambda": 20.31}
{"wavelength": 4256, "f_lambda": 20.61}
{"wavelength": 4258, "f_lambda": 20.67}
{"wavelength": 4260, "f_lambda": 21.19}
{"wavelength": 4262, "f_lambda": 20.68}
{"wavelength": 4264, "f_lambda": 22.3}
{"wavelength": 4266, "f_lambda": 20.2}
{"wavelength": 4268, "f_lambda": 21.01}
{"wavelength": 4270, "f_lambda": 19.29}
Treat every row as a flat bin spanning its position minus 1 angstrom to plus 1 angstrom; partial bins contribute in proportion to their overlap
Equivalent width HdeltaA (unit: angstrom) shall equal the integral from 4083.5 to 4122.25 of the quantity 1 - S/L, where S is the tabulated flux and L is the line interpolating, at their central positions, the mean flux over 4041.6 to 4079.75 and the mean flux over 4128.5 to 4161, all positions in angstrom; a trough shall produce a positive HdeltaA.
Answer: 5.4 angstrom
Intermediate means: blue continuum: 22.2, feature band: 19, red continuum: 22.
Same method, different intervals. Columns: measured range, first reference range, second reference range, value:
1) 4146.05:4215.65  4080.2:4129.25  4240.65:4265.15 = -4.4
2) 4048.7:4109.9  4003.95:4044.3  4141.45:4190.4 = 4.9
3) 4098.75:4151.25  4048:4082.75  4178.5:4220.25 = 2.6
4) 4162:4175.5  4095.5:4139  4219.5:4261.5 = -1.2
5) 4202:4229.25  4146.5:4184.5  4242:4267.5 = 0.6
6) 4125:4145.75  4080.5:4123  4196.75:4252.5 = -2.6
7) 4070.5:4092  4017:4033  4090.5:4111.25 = -3.3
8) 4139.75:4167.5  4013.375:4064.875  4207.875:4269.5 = -0.8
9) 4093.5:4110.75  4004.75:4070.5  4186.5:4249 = 3.9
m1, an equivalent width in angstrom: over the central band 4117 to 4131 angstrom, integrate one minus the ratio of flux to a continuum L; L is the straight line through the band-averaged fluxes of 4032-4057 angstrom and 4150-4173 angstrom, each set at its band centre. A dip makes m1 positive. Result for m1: 1.4 angstrom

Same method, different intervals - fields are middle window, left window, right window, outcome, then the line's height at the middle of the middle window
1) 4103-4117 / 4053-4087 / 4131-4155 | 2.1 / 21.9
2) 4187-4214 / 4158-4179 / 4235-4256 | 0.7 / 21.4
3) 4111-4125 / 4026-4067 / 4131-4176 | 1.2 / 22.1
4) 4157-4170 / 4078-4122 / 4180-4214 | -1.3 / 20.3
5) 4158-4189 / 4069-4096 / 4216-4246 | -1.2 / 20.8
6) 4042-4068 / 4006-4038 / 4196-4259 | -0.7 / 21.8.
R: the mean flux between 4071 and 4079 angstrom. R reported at 21.6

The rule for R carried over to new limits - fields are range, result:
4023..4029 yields 21.4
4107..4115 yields 19.1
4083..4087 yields 21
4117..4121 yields 20.6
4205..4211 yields 21.8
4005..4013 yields 22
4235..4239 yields 20.9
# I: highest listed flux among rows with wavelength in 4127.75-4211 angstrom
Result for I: 24.38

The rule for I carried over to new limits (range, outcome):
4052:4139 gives 24.87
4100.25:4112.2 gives 20.31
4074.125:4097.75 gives 22.41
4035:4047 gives 25.15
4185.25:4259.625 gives 22.51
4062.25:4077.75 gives 23.09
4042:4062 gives 24.13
